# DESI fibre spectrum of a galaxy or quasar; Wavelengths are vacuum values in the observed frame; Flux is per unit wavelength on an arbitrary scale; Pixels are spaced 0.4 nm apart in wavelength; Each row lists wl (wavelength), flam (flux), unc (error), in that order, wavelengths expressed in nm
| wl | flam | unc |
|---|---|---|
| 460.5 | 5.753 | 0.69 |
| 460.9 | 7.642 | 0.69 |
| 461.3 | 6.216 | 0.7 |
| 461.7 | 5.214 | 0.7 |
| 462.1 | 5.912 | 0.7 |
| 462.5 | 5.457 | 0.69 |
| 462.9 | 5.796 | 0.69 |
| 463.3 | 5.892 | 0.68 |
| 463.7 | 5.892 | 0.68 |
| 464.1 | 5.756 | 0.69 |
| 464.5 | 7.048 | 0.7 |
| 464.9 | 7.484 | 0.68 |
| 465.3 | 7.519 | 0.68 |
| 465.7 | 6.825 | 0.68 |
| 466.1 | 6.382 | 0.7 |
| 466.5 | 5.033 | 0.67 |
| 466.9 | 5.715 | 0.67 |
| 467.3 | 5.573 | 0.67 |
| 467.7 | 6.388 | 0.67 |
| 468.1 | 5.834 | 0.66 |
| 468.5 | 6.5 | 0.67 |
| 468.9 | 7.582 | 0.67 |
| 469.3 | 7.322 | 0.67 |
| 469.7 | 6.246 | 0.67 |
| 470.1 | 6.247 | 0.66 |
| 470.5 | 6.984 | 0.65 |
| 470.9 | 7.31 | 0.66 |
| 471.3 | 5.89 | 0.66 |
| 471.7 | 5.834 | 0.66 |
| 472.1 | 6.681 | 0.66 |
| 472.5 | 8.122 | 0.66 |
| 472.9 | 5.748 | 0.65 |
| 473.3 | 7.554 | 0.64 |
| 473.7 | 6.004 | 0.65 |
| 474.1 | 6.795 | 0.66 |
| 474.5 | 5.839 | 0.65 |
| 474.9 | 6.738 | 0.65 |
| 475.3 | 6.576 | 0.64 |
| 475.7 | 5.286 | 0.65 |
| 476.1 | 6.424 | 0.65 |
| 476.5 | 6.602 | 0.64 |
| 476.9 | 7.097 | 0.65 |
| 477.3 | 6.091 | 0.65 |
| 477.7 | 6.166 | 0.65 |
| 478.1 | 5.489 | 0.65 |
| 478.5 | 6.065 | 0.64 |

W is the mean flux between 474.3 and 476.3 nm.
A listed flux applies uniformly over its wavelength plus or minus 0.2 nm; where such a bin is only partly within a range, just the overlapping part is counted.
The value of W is 6.17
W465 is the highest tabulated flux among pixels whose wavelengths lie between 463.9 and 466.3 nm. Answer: 7.519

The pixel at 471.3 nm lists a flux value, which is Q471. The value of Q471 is 5.89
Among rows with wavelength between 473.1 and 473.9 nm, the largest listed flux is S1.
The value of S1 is 7.554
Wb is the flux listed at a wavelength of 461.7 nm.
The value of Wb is 5.214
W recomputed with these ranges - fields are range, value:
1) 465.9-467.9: 5.82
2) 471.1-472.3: 6.14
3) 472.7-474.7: 6.39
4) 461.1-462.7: 5.7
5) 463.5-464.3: 5.82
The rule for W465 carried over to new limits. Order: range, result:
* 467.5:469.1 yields 7.582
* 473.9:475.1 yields 6.795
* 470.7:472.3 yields 7.31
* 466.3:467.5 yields 5.715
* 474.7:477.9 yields 7.097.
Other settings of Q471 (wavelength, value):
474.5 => 5.839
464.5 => 7.048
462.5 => 5.457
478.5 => 6.065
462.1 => 5.912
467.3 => 5.573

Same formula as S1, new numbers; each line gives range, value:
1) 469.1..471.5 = 7.322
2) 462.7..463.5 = 5.892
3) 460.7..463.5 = 7.642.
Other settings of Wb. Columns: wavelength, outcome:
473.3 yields 7.554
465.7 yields 6.825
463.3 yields 5.892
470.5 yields 6.984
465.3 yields 7.519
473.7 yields 6.004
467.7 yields 6.388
